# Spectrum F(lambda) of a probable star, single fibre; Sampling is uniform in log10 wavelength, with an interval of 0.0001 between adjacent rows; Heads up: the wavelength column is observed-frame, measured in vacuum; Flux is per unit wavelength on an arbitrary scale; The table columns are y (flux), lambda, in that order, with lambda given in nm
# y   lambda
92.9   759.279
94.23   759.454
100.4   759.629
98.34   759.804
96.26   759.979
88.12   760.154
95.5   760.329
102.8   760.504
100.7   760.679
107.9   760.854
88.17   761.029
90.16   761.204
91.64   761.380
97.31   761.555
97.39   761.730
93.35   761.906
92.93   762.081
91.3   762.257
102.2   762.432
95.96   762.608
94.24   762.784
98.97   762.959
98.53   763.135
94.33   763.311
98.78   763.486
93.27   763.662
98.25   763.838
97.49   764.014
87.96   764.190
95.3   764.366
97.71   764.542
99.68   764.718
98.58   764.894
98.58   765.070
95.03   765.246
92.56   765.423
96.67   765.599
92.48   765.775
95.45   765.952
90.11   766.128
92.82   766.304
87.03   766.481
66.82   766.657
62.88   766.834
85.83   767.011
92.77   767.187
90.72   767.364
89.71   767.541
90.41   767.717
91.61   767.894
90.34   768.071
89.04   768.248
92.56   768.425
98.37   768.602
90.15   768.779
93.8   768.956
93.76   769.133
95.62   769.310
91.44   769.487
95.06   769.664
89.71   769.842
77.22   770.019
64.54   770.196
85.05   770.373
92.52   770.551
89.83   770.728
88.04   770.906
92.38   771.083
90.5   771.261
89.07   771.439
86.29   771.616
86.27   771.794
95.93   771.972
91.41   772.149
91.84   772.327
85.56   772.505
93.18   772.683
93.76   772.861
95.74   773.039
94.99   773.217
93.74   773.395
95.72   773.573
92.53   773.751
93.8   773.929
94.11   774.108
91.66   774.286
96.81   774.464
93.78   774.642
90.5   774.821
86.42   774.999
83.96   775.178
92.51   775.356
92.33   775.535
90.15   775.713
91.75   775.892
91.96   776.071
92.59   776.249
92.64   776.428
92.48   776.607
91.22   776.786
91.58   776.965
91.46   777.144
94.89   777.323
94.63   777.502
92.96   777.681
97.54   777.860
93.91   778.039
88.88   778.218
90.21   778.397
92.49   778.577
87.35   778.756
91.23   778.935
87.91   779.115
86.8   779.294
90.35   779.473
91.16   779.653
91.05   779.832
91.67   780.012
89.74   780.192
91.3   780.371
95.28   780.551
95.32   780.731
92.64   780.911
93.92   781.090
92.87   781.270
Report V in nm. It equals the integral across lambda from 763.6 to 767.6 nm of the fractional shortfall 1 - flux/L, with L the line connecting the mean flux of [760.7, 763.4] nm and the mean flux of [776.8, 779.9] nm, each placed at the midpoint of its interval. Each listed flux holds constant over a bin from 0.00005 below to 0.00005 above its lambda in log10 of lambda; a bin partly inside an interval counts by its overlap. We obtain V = 0.15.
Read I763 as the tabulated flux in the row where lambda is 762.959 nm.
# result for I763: 98.97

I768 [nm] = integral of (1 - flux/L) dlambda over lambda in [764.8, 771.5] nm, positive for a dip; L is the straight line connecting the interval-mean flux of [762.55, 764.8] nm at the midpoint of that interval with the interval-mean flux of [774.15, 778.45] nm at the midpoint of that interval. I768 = 0.37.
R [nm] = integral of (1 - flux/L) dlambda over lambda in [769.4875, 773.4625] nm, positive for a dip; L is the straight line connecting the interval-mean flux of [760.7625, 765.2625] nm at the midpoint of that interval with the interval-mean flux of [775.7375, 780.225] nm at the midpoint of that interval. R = 0.18 nm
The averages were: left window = 96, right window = 91.5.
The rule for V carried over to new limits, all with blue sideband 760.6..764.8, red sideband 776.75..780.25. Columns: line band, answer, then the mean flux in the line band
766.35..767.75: 0.17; 83.3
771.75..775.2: 0.02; 92.3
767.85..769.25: 0.03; 92.5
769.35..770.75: 0.12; 85.8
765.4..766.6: 0.04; 91.8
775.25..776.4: 0.00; 91.8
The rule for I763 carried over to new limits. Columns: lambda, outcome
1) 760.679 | 100.7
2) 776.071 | 91.96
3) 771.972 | 95.93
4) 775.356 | 92.51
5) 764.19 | 87.96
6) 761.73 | 97.39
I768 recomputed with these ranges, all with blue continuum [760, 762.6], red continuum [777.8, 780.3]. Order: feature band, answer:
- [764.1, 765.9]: -0.02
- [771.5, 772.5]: 0.03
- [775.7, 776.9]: -0.01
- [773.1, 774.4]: -0.02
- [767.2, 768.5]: 0.04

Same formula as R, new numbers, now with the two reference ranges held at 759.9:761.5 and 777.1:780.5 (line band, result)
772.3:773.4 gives 0.002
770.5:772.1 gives 0.054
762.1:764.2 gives -0.021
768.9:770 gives 0.017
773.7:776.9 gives 0.018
